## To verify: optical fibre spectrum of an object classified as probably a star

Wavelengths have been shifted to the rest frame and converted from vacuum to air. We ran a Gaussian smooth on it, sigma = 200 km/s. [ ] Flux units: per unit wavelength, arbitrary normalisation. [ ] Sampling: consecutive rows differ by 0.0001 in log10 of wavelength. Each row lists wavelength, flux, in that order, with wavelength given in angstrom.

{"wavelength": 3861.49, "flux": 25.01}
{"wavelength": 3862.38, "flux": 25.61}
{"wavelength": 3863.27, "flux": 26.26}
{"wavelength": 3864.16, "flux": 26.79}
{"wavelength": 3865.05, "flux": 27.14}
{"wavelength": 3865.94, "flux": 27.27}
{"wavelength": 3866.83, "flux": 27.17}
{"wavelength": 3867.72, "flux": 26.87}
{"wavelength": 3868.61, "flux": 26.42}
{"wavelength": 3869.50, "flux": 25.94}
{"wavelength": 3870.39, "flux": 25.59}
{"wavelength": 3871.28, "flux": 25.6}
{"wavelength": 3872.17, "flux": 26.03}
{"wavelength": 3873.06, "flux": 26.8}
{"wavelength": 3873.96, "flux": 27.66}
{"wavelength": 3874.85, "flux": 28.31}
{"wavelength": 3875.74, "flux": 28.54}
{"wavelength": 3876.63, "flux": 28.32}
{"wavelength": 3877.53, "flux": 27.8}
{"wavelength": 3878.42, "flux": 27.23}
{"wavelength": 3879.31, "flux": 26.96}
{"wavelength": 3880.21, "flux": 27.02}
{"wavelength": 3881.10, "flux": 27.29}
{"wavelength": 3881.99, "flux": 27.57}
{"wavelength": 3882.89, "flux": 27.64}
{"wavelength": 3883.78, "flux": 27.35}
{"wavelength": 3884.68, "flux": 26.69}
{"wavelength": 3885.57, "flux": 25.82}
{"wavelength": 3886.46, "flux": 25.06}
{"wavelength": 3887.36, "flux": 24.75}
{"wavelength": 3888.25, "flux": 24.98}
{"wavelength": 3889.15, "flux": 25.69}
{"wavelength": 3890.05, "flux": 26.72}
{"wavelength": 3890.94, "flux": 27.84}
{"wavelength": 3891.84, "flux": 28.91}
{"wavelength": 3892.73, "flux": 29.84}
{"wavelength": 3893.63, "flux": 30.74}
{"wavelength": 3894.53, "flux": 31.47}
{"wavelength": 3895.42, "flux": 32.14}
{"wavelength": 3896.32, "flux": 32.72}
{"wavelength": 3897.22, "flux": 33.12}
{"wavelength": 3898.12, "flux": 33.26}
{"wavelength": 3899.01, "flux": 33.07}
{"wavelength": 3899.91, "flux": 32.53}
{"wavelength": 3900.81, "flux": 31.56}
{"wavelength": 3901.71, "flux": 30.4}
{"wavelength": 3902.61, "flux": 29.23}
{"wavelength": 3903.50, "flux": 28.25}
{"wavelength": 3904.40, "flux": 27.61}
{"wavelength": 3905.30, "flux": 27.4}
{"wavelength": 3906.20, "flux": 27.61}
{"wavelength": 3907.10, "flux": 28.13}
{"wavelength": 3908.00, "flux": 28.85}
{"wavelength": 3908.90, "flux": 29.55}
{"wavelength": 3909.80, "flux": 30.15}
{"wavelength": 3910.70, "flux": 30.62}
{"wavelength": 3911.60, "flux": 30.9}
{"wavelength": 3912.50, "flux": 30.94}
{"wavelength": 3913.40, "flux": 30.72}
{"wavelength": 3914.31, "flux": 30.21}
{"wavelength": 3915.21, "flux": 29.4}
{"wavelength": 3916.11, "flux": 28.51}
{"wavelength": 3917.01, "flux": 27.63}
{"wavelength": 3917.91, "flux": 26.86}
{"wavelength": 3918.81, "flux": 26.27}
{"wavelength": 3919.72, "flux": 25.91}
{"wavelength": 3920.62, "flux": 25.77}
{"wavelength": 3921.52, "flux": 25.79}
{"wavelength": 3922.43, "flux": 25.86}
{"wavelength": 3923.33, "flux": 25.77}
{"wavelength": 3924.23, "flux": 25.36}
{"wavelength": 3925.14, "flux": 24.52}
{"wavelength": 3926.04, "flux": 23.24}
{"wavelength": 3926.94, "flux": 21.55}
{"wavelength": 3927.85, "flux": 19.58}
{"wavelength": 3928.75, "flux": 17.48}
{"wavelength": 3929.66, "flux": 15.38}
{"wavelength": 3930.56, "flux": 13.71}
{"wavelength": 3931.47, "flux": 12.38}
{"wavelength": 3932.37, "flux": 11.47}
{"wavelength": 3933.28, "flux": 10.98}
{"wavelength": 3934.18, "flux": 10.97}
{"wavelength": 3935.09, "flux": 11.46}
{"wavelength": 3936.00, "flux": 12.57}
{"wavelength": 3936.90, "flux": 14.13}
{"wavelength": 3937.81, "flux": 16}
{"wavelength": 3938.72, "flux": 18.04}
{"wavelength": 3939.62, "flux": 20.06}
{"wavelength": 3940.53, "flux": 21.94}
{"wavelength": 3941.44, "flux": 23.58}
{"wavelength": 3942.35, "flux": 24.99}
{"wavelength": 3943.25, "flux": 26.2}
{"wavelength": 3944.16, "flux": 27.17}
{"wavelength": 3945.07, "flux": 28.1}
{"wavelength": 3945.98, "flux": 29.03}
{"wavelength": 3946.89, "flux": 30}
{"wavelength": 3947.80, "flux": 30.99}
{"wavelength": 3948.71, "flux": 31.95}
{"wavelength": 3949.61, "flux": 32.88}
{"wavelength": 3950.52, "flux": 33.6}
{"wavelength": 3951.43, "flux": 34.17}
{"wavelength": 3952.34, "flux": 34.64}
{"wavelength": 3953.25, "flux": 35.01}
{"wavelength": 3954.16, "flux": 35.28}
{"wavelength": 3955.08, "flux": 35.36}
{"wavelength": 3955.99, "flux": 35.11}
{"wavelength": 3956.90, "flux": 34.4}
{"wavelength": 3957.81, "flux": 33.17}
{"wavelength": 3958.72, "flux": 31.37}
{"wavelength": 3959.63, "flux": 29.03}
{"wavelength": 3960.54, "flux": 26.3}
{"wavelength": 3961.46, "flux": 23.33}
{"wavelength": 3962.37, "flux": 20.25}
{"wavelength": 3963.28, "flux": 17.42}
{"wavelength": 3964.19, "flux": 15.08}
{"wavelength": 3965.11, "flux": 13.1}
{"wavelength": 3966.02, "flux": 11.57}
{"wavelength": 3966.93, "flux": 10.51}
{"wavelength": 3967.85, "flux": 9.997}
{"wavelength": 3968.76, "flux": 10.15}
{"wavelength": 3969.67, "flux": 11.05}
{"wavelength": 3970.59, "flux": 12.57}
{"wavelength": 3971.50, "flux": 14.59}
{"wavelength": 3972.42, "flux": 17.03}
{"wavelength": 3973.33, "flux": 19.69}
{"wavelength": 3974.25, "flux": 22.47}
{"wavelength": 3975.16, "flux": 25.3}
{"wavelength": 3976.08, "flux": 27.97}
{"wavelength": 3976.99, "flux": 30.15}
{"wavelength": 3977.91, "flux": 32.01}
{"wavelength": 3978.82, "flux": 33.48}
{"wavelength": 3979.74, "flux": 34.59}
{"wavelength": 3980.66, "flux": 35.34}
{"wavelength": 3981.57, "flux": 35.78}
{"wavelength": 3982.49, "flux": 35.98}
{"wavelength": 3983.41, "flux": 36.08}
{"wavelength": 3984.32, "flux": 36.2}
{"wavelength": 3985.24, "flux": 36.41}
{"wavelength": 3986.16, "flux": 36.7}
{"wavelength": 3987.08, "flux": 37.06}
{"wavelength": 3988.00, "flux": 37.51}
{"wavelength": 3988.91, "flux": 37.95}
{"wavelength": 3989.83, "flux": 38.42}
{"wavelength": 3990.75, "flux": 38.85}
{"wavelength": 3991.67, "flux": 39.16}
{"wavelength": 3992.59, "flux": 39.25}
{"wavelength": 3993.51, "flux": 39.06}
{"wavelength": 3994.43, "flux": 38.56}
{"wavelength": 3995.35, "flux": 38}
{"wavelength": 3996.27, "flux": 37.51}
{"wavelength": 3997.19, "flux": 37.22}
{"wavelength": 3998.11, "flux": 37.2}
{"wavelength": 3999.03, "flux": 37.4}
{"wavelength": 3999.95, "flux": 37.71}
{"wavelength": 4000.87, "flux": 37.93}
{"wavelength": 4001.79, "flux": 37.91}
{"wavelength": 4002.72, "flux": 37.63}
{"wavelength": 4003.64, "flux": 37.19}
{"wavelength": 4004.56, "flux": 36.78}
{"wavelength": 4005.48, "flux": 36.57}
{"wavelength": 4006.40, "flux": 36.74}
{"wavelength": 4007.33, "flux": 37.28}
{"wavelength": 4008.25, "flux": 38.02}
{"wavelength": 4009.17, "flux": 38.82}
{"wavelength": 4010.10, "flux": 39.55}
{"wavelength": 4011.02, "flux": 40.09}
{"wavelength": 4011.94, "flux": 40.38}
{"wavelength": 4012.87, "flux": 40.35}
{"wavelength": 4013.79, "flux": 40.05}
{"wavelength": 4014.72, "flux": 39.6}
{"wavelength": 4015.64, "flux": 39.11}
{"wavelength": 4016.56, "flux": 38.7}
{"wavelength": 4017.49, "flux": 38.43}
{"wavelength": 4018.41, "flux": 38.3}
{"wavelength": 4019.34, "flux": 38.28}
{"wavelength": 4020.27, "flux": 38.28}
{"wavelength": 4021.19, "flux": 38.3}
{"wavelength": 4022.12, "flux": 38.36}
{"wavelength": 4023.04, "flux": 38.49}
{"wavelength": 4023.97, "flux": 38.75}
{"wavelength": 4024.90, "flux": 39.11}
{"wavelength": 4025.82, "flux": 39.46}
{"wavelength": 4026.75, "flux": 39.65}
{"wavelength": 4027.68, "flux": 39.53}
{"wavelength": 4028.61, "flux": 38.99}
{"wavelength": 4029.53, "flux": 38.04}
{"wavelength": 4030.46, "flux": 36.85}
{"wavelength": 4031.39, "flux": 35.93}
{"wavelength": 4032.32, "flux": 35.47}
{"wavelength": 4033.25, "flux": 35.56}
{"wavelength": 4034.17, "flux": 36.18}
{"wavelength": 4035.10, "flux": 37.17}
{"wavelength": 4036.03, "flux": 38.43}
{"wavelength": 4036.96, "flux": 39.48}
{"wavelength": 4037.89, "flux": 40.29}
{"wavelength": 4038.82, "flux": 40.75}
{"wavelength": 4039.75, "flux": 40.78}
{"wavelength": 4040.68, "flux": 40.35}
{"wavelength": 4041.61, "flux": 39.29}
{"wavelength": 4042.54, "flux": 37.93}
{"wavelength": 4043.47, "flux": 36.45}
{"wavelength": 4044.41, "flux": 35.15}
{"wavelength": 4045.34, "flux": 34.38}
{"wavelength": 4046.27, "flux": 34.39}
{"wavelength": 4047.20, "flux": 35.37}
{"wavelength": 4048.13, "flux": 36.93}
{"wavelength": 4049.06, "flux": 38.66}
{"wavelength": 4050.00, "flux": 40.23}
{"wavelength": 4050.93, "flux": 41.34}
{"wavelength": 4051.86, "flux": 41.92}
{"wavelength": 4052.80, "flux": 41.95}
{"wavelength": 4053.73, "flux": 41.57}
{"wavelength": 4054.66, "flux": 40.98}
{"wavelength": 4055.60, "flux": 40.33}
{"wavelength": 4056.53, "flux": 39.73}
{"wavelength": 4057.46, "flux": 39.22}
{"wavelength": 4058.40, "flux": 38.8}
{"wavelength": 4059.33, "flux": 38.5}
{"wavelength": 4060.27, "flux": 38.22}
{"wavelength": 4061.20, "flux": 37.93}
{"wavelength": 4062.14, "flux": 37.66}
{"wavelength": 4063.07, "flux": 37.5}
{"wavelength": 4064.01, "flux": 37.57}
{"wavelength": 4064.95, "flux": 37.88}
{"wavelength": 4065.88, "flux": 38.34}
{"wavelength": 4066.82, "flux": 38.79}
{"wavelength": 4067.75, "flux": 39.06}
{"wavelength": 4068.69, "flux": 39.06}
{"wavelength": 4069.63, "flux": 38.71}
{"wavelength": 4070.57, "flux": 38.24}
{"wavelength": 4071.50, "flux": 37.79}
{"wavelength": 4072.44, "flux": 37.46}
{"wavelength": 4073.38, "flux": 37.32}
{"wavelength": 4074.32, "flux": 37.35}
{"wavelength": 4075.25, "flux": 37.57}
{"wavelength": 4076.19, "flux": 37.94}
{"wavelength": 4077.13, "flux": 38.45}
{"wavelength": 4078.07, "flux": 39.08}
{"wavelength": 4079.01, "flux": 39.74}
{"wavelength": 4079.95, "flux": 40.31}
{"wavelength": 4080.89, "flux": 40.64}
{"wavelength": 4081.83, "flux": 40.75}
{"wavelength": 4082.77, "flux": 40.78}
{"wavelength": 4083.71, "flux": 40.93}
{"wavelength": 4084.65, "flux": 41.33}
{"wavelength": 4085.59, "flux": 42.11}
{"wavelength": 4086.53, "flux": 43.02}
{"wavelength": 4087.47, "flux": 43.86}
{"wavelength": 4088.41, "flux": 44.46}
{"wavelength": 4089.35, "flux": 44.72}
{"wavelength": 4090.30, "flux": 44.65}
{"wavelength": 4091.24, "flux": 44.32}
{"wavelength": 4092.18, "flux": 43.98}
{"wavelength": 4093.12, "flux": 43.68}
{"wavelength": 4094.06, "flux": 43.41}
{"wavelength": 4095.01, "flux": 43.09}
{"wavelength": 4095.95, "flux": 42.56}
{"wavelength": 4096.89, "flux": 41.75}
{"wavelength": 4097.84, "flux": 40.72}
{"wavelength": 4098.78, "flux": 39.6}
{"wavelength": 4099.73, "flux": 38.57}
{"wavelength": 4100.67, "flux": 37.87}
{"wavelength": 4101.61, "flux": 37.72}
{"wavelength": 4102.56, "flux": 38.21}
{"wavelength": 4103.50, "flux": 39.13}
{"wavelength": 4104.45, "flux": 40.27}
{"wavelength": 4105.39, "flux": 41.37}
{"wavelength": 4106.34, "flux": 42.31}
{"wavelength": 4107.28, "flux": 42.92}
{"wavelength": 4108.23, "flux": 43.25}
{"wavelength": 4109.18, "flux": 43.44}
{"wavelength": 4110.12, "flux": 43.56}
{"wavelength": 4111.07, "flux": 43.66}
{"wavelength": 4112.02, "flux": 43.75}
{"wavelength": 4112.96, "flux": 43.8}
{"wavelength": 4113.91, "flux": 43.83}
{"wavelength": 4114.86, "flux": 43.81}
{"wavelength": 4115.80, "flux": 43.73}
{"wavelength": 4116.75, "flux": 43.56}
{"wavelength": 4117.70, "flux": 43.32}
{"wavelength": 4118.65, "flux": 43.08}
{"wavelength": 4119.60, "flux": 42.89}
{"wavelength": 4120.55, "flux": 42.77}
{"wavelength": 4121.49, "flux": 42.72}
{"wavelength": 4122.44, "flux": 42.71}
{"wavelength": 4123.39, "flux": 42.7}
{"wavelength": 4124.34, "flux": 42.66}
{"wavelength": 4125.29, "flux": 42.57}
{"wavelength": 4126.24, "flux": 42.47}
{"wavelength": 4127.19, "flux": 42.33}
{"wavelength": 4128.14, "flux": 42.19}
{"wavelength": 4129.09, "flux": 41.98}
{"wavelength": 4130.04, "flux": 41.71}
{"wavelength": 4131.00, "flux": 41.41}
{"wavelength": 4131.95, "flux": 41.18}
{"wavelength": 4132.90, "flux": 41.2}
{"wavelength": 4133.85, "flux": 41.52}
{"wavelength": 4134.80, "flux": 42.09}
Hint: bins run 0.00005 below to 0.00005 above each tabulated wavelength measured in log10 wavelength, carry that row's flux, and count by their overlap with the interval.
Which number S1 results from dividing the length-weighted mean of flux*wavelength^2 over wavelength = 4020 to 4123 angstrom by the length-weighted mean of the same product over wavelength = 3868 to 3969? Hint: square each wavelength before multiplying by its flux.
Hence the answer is 1.68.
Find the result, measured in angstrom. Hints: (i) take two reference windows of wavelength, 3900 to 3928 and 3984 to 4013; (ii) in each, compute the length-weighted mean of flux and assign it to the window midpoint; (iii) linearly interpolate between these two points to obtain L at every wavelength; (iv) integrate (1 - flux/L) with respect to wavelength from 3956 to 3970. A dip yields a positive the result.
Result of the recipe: 5.5 angstrom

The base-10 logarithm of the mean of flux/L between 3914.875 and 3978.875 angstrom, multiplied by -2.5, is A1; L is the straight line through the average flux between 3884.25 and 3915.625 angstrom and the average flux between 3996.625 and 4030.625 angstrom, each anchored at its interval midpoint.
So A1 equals 0.39 mag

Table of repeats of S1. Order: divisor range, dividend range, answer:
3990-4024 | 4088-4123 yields 1.16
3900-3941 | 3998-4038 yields 1.70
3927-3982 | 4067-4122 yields 1.91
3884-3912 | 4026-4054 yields 1.41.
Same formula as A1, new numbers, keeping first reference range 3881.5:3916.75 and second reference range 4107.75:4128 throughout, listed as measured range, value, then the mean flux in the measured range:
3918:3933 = 0.402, 21.3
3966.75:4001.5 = 0.122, 31.1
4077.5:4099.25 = -0.023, 42.1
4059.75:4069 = 0.043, 38.2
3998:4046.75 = -0.033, 38.2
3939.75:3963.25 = 0.104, 29.5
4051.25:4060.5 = -0.027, 40.2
